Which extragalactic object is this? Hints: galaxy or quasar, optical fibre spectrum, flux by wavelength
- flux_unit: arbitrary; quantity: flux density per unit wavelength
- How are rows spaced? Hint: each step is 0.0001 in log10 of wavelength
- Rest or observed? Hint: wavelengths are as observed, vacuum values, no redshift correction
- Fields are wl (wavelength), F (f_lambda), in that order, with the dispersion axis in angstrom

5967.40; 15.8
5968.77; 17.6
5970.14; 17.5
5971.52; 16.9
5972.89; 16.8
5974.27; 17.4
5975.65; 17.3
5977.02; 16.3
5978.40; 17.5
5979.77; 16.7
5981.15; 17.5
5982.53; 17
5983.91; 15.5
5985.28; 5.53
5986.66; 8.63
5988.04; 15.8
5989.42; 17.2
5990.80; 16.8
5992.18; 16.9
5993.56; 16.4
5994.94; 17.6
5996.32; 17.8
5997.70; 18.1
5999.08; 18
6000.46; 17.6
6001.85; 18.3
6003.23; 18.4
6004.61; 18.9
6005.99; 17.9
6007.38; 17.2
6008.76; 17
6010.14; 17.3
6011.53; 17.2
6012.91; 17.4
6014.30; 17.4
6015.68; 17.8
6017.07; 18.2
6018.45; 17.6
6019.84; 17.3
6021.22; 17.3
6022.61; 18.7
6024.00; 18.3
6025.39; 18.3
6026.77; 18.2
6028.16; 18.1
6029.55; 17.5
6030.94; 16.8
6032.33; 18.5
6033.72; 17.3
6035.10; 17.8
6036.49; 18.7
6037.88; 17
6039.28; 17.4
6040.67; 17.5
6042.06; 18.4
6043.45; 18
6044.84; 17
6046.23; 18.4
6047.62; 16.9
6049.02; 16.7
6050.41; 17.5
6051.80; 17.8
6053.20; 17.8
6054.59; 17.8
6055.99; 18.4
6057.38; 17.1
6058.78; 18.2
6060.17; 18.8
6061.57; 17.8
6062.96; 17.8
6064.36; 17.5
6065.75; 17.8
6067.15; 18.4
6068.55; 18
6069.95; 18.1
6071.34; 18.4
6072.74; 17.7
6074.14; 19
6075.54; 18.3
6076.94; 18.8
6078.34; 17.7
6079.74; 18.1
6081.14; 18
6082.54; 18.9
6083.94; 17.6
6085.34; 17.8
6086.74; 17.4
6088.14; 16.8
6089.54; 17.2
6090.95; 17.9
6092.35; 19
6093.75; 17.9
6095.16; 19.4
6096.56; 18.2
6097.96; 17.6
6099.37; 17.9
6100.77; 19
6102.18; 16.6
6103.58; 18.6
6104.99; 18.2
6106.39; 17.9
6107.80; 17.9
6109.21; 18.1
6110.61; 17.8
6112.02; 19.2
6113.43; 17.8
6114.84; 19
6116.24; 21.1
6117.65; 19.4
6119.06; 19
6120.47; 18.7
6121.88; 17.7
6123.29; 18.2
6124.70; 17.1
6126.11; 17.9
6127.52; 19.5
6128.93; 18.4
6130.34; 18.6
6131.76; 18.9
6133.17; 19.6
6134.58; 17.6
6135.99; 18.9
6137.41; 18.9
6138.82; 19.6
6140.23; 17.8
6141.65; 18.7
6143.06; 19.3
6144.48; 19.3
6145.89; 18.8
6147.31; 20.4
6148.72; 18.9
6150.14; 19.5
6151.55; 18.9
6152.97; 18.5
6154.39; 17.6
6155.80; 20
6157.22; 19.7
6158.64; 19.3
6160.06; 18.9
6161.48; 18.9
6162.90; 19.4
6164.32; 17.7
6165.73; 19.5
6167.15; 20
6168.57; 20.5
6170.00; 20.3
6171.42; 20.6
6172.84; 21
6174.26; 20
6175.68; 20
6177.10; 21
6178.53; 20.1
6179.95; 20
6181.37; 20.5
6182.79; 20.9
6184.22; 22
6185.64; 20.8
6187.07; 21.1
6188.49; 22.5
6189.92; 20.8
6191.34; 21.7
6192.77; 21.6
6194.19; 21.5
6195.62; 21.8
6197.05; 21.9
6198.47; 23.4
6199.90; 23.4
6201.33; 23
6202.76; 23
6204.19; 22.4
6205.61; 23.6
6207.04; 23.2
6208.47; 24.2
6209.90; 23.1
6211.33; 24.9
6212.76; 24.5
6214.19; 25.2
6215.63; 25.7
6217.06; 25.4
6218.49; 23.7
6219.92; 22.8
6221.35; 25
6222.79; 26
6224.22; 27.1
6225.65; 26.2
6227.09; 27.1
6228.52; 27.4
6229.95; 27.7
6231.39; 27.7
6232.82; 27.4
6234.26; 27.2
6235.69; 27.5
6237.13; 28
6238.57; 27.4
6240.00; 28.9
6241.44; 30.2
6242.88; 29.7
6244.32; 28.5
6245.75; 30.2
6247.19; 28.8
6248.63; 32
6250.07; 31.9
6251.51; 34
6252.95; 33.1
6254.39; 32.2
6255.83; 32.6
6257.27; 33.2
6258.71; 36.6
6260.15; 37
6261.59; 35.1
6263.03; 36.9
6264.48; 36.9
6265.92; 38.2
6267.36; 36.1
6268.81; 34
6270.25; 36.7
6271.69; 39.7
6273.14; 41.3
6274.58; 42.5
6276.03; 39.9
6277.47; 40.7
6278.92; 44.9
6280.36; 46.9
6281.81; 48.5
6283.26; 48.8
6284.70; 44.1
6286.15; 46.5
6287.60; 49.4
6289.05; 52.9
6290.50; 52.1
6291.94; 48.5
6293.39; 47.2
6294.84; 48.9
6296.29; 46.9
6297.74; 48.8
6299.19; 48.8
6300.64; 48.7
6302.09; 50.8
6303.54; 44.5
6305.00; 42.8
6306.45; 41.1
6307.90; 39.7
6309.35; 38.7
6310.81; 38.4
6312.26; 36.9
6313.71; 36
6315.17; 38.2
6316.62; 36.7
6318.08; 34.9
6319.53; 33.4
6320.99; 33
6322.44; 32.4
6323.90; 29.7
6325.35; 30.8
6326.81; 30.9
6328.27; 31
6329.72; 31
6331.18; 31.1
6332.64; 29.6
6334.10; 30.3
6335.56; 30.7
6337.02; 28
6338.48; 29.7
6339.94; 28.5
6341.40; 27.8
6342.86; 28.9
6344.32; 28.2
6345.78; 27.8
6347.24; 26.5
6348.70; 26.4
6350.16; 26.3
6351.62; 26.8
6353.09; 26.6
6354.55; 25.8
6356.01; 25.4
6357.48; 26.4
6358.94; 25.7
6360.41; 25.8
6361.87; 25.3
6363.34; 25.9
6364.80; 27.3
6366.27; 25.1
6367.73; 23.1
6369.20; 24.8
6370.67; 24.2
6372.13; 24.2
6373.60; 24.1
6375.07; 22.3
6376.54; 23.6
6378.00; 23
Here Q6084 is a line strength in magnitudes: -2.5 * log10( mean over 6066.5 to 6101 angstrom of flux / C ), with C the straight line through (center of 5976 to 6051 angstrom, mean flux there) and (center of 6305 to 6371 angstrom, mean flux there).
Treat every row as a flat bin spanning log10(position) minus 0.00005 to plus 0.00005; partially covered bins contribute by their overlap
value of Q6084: 0.10 mag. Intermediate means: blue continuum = 17.1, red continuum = 30.2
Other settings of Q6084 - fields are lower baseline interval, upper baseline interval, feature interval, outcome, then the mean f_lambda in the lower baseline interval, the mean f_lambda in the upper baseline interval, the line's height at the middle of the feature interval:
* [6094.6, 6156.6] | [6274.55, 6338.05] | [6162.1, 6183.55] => 0.205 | 18.6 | 40.3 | 24.3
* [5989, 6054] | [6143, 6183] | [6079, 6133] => 0.033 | 17.7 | 19.6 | 18.8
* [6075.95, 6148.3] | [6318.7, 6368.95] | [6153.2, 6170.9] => 0.068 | 18.4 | 28.2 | 20.5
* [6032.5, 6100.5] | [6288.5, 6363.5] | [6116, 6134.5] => 0.164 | 17.9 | 34.8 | 21.7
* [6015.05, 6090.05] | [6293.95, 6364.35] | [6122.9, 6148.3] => 0.199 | 17.9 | 33.5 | 22.5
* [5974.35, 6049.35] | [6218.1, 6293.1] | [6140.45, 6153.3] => 0.379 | 17.1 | 35.1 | 27.1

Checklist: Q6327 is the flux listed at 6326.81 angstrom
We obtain 30.9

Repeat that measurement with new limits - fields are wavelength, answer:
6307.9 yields 39.7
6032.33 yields 18.5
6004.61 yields 18.9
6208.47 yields 24.2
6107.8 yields 17.9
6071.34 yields 18.4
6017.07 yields 18.2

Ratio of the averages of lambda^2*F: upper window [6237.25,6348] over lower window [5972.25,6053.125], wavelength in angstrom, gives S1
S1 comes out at 2.36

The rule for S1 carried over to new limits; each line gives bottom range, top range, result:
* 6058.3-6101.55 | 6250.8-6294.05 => 2.41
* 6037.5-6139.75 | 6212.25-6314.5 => 2.12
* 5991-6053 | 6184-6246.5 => 1.50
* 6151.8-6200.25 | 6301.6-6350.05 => 1.70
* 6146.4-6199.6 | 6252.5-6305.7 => 2.17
